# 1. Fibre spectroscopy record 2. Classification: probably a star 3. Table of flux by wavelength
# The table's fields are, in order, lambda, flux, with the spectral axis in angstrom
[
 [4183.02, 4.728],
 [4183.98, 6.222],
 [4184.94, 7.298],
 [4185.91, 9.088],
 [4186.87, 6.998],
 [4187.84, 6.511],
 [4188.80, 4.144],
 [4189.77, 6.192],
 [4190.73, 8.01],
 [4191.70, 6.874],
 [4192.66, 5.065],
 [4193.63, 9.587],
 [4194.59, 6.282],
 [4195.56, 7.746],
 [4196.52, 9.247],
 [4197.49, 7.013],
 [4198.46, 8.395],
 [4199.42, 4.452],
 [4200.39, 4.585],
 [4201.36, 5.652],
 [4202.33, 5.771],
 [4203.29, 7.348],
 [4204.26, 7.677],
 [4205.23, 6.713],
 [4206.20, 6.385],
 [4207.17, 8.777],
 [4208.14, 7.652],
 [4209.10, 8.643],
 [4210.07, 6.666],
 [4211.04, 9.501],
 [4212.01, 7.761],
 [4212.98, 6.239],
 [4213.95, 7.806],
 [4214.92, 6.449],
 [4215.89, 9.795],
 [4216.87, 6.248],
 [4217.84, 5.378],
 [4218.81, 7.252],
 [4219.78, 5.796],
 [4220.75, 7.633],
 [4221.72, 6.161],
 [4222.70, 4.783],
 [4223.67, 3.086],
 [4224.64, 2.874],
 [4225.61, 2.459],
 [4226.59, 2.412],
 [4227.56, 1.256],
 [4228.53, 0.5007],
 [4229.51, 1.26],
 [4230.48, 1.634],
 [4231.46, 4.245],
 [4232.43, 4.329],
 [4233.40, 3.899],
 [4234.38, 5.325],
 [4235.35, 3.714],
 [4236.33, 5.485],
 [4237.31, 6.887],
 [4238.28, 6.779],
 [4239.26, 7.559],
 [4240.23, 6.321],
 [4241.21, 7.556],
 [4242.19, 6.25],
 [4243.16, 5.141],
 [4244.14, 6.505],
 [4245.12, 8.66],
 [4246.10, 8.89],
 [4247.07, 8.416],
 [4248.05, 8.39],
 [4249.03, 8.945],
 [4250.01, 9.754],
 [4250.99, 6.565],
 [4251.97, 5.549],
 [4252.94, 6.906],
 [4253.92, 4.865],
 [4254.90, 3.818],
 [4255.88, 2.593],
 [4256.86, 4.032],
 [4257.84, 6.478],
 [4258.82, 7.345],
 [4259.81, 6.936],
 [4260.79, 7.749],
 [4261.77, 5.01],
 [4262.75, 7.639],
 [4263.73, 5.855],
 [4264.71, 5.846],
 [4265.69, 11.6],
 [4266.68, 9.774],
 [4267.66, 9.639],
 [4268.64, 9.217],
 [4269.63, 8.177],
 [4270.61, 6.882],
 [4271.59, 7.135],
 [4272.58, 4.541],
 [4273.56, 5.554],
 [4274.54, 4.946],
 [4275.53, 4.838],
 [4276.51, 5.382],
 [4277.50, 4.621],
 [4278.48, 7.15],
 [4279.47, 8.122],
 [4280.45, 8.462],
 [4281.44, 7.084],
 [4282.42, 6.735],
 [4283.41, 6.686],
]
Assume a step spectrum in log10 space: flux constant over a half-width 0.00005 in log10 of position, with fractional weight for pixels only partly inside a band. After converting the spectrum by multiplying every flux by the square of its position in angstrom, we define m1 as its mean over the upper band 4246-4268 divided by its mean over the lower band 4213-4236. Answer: 1.56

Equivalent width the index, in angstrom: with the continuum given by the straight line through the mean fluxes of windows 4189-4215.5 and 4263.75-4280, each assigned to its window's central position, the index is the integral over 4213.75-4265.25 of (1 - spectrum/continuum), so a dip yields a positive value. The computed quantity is 9.9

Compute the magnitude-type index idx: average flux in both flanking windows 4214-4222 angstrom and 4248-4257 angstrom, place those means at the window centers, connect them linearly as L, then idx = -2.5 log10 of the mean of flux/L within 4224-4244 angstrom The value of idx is 0.439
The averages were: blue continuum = 6.91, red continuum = 6.11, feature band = 4.33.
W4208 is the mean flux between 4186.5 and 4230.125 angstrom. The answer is 6.14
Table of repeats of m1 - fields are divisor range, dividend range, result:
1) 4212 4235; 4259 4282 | 1.53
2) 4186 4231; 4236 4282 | 1.16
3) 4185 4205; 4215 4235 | 0.65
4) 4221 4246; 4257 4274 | 1.58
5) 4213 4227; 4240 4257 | 1.21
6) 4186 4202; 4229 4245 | 0.80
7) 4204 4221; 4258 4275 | 1.02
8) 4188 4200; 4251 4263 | 0.86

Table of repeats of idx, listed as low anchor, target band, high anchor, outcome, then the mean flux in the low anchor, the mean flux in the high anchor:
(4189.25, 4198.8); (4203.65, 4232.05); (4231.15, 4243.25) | 0.170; 7.41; 5.7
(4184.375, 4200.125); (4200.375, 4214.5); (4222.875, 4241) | -0.238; 7.02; 3.96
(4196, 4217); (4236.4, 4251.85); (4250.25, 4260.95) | -0.214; 7.23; 5.74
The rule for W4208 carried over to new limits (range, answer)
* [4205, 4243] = 5.61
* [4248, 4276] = 6.75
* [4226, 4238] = 3.46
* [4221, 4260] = 5.37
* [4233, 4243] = 5.97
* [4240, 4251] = 7.69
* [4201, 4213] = 7.35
